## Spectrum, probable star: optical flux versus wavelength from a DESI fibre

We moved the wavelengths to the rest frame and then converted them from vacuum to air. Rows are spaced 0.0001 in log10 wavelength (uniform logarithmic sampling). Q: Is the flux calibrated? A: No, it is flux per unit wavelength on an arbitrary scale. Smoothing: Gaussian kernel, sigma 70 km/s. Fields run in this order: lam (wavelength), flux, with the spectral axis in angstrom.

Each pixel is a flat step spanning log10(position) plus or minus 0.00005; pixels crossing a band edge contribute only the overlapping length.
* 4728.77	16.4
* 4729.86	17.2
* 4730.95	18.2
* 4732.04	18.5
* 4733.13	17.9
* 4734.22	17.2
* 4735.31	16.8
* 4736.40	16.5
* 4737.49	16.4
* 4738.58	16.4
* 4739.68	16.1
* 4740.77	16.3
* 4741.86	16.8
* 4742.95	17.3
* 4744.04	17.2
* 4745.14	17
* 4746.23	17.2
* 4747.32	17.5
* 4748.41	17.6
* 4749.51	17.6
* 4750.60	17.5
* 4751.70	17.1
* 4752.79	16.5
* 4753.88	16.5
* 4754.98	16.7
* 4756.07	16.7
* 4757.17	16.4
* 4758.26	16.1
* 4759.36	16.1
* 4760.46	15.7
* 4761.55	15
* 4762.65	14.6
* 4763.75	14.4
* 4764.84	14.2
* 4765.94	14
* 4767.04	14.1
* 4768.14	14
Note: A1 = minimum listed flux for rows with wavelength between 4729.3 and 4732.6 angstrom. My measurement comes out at 17.2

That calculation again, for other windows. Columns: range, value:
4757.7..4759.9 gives 16.1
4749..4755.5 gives 16.5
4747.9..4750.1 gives 17.6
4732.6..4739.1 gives 16.4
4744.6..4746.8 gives 17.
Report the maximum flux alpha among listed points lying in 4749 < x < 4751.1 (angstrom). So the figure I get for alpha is 17.6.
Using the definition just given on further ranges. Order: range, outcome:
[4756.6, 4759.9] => 16.4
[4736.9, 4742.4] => 16.8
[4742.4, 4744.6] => 17.3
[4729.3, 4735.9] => 18.5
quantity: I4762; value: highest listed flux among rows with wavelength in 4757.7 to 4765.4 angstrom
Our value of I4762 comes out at 16.1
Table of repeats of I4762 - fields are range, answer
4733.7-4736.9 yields 17.2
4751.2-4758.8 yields 17.1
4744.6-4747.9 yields 17.5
